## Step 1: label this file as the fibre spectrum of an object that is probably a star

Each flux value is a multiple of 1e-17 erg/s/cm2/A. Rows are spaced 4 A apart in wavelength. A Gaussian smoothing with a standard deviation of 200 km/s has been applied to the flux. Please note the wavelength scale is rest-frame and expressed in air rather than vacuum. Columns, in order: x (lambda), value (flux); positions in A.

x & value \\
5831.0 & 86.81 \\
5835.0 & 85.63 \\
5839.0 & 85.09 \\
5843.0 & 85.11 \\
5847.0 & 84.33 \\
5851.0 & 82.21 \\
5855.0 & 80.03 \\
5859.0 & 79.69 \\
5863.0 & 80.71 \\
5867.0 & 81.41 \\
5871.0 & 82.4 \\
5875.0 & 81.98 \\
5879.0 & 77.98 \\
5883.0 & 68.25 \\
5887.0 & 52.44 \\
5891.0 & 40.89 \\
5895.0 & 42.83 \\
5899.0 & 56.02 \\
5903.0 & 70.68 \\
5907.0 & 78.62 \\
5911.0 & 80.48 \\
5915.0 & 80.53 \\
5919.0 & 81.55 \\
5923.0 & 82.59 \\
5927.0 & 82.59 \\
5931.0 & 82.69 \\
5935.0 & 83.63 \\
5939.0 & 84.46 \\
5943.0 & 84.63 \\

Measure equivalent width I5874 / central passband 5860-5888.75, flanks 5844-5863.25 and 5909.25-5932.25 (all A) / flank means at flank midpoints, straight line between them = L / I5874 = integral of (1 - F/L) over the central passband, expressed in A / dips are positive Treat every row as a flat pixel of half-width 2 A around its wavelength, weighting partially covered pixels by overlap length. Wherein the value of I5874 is 2.2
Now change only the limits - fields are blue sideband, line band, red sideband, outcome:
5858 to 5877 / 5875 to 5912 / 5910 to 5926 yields 8.04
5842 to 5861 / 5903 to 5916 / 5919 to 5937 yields 0.66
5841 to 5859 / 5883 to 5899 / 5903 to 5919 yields 6.10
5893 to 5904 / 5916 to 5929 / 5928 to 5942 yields -1.49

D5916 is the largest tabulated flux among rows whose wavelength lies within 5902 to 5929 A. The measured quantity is 82.59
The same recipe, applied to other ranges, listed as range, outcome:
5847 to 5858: 84.33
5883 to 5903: 70.68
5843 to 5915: 85.11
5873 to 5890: 81.98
